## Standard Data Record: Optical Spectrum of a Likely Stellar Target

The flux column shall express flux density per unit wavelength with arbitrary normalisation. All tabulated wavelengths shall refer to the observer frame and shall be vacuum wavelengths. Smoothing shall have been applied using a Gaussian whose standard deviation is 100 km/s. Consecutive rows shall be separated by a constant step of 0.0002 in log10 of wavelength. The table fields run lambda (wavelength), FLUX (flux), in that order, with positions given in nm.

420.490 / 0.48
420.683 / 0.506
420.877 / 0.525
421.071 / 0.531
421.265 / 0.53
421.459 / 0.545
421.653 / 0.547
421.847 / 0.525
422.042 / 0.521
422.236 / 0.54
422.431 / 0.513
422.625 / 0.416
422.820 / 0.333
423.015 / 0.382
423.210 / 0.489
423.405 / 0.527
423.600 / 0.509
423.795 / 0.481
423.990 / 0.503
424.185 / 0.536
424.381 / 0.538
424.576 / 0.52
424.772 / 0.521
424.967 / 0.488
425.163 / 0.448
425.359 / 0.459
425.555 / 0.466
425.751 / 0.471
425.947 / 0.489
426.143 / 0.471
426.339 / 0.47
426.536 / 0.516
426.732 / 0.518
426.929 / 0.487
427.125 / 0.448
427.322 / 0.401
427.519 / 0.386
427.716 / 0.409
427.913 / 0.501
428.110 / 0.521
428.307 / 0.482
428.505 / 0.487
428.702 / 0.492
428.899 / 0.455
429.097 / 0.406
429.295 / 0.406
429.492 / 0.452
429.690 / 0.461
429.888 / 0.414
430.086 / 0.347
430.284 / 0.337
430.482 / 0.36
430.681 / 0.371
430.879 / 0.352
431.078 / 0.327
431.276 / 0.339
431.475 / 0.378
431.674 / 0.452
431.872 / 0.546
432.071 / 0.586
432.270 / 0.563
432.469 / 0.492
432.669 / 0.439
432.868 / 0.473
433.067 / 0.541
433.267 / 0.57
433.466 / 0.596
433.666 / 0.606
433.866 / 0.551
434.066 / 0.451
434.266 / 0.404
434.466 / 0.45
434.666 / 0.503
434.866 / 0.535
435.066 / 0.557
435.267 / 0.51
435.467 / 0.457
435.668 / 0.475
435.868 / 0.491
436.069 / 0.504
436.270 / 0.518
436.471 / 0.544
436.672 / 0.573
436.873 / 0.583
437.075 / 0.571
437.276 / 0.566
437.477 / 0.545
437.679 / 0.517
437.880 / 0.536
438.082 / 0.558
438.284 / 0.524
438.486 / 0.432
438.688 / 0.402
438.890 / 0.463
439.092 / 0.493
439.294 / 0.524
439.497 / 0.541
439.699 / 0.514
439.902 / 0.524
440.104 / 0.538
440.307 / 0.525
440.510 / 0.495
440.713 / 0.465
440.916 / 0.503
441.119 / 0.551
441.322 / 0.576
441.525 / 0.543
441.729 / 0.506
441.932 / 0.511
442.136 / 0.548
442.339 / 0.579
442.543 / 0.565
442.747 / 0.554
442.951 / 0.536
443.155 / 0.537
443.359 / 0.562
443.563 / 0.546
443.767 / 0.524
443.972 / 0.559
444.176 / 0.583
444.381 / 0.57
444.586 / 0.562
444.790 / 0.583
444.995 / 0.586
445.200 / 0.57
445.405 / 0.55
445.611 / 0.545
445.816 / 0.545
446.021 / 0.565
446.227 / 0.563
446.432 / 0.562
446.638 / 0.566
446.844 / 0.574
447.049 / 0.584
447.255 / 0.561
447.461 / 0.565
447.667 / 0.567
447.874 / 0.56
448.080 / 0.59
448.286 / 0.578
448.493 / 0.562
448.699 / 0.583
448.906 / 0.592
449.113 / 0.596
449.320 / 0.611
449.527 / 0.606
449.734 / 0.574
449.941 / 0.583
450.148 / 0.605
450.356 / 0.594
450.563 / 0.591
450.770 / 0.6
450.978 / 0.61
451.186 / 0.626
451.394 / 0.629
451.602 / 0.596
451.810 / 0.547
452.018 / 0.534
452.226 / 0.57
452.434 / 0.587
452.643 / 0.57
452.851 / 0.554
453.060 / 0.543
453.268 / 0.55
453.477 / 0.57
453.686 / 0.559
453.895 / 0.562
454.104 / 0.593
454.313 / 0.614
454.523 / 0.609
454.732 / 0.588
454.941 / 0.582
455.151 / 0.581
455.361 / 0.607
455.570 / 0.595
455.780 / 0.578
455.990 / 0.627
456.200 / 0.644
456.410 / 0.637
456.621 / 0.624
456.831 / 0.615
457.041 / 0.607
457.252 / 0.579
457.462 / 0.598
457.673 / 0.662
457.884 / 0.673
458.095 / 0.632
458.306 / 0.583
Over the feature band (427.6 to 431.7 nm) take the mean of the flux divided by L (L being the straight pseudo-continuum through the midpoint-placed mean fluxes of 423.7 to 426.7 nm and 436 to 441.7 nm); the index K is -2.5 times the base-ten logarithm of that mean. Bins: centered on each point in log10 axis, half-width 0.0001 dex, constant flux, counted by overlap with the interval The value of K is 0.20 mag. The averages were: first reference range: 0.492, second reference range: 0.522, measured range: 0.416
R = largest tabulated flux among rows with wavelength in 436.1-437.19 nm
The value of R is 0.583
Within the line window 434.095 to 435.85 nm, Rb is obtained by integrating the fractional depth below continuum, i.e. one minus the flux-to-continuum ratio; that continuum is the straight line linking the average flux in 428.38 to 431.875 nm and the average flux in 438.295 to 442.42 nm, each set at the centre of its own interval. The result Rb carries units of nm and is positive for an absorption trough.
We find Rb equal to -0.110 nm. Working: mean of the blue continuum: 0.407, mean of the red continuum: 0.512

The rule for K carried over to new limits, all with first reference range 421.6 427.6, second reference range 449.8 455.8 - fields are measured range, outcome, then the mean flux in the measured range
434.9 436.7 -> 0.019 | 0.513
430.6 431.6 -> 0.380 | 0.356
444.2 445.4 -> -0.035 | 0.573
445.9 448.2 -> -0.012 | 0.569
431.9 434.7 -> -0.009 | 0.517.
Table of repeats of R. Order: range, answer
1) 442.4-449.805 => 0.611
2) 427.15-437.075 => 0.606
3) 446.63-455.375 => 0.629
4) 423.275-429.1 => 0.538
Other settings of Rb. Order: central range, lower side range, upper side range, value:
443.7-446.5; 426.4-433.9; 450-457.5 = -0.102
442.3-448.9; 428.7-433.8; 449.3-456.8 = -0.253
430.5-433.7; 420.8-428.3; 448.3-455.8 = 0.263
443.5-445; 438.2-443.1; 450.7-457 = -0.072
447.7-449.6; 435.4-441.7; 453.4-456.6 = -0.063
